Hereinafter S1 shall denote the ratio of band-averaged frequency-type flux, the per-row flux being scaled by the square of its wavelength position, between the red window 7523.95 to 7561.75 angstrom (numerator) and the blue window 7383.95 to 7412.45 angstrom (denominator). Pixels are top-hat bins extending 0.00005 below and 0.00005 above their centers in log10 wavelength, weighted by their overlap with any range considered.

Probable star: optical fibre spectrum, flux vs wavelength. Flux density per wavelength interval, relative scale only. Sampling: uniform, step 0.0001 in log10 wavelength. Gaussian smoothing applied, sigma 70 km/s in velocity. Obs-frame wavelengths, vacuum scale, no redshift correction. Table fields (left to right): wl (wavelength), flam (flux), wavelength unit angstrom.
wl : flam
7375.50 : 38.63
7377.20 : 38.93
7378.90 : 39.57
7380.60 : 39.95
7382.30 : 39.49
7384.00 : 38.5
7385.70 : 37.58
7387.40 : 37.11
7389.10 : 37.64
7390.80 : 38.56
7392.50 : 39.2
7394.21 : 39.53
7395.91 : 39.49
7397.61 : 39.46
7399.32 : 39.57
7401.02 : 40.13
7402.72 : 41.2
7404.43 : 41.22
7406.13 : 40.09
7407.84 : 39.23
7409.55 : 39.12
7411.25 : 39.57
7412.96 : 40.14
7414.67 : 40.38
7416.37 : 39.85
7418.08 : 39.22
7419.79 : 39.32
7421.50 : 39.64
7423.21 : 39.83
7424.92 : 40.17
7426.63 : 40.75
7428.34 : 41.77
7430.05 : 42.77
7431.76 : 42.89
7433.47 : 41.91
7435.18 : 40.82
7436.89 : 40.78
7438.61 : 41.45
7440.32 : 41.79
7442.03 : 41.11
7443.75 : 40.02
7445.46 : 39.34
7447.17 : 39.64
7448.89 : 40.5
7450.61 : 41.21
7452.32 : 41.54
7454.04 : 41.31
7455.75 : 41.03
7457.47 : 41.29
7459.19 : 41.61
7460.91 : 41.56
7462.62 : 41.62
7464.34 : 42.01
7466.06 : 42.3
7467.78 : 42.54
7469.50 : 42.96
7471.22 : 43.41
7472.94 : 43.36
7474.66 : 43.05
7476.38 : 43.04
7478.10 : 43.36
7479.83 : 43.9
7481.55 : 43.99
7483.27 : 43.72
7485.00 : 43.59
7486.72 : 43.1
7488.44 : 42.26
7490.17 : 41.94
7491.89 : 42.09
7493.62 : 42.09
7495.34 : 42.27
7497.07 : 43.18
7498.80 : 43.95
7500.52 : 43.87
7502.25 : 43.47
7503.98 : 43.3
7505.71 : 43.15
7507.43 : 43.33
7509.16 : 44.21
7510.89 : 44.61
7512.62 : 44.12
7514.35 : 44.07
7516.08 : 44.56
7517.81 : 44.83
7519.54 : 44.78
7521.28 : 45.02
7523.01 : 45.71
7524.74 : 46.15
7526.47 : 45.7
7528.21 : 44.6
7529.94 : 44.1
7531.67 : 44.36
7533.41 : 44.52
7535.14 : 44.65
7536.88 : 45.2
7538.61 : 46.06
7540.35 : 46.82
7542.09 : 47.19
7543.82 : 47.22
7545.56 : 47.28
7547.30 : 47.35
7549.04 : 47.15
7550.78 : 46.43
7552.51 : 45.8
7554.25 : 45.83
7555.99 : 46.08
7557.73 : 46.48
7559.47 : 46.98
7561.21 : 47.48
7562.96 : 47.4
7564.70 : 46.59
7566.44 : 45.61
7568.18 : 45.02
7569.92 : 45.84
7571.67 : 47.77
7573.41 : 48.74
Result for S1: 1.22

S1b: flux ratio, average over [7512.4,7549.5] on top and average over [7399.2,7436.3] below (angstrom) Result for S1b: 1.12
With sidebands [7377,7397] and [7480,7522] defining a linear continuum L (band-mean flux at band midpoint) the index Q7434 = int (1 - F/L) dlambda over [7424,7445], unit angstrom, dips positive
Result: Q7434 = -0.3 angstrom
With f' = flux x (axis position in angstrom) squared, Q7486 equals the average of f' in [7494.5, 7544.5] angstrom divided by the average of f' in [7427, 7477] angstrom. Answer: 1.1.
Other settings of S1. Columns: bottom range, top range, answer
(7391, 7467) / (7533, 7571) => 1.18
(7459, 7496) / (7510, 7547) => 1.08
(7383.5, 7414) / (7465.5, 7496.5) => 1.12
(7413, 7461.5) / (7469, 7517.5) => 1.08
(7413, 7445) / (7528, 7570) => 1.17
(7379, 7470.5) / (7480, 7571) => 1.14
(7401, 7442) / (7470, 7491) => 1.08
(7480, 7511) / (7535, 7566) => 1.09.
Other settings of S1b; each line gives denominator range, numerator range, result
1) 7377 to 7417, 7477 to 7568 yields 1.14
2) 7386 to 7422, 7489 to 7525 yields 1.11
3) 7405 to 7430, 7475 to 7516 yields 1.08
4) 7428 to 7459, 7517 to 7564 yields 1.12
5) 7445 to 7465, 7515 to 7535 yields 1.09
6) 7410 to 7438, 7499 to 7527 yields 1.09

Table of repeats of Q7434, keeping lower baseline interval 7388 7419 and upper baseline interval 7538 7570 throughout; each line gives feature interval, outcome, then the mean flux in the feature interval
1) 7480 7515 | 0.5 angstrom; 43.3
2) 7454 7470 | 0.2 angstrom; 41.8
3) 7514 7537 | 0.2 angstrom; 44.9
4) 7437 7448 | 0.2 angstrom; 40.6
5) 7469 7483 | -0.1 angstrom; 43.4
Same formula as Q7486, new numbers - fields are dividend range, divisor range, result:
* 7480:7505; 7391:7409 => 1.11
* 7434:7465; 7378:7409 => 1.06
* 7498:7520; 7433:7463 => 1.09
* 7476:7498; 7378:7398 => 1.14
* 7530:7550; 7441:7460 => 1.16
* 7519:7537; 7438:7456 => 1.13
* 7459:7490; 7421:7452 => 1.06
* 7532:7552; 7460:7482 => 1.10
